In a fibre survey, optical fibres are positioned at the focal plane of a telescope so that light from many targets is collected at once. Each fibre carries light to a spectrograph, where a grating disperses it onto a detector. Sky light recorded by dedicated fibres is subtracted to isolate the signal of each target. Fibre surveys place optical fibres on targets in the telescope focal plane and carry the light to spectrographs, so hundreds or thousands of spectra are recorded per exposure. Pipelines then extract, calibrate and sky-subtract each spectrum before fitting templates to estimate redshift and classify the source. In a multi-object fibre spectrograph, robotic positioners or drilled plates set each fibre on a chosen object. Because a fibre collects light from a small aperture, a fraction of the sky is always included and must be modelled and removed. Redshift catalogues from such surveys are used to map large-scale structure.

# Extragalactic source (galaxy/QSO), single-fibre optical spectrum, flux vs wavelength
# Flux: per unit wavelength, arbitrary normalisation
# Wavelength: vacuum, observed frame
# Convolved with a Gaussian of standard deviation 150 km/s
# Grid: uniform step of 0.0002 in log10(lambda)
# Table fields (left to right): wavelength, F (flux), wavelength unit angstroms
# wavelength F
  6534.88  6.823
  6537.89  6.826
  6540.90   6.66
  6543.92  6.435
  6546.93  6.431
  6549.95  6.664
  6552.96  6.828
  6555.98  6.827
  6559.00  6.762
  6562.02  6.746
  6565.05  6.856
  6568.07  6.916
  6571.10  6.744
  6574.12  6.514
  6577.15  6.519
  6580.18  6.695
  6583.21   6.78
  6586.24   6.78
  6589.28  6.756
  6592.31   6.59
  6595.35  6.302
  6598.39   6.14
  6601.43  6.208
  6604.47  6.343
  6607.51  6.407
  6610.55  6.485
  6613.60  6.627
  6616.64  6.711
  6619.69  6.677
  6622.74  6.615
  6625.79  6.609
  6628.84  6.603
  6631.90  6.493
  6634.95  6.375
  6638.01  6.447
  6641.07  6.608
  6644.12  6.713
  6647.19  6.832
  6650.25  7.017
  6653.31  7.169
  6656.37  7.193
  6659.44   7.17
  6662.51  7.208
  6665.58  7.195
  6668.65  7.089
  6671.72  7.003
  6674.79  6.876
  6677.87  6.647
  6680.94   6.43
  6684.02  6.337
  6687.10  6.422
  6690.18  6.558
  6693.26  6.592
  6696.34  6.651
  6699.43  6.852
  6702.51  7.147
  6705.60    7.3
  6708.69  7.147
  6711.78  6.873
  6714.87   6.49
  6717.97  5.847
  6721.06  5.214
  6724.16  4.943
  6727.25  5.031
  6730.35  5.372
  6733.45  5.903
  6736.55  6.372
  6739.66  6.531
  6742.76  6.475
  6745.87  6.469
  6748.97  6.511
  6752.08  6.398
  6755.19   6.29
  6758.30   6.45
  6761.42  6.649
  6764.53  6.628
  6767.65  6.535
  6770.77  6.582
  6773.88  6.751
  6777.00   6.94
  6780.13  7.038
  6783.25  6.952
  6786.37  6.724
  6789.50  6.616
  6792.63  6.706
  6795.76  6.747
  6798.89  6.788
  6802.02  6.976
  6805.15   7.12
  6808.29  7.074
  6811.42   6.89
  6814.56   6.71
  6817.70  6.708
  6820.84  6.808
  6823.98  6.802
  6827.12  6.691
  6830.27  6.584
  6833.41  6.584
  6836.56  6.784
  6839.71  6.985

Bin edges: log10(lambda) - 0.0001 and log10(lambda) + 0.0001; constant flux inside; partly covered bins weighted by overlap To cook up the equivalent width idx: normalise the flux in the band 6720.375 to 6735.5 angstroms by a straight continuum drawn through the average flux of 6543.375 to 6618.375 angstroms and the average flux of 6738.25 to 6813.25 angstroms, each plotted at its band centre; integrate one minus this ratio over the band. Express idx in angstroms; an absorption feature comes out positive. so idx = 3.0 angstroms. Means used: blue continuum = 6.61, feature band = 5.33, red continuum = 6.7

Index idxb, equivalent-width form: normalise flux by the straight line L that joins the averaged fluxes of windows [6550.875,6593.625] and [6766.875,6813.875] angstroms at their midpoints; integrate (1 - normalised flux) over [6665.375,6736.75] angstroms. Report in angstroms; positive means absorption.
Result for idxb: 4.0 angstroms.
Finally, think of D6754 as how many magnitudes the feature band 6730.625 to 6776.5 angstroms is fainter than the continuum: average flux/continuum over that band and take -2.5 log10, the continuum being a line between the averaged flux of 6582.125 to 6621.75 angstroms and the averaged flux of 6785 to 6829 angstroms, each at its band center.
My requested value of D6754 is 0.047 mag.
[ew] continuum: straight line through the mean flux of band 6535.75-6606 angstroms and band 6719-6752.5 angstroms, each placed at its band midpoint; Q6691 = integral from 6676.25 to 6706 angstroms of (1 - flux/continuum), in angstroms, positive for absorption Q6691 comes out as -2.76 angstroms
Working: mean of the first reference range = 6.62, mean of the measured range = 6.67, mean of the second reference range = 5.91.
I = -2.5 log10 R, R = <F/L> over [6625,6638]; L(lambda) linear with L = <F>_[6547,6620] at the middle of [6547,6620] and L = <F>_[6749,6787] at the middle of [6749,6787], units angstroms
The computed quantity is 0.02 mag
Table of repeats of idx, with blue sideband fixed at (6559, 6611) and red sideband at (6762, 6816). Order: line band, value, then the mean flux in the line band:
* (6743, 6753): 0.44 angstroms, 6.47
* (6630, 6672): -1.47 angstroms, 6.89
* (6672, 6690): 0.30 angstroms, 6.58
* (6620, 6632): 0.05 angstroms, 6.6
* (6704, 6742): 3.61 angstroms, 6.09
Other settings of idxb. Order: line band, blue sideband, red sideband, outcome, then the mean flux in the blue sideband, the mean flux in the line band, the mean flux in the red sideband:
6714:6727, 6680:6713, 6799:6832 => 2.4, 6.76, 5.52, 6.83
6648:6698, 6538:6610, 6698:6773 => -3.1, 6.61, 6.85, 6.34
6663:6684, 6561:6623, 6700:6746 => -1.6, 6.59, 6.85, 6.21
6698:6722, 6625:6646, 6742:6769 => -0.5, 6.55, 6.64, 6.49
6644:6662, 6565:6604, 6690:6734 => -1.8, 6.58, 7.05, 6.26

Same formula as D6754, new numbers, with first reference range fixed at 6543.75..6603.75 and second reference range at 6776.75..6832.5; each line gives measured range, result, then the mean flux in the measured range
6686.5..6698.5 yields 0.02 mag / 6.58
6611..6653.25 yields 0.00 mag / 6.65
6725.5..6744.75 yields 0.14 mag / 5.95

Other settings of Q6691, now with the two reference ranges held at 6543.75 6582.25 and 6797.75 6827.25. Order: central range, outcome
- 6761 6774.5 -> 0.4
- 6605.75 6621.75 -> 0.4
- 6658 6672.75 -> -0.8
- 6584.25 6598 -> 0.3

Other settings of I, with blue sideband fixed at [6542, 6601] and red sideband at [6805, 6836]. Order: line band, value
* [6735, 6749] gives 0.04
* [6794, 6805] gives -0.02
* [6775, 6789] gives -0.02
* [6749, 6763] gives 0.05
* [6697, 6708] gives -0.06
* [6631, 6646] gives 0.02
